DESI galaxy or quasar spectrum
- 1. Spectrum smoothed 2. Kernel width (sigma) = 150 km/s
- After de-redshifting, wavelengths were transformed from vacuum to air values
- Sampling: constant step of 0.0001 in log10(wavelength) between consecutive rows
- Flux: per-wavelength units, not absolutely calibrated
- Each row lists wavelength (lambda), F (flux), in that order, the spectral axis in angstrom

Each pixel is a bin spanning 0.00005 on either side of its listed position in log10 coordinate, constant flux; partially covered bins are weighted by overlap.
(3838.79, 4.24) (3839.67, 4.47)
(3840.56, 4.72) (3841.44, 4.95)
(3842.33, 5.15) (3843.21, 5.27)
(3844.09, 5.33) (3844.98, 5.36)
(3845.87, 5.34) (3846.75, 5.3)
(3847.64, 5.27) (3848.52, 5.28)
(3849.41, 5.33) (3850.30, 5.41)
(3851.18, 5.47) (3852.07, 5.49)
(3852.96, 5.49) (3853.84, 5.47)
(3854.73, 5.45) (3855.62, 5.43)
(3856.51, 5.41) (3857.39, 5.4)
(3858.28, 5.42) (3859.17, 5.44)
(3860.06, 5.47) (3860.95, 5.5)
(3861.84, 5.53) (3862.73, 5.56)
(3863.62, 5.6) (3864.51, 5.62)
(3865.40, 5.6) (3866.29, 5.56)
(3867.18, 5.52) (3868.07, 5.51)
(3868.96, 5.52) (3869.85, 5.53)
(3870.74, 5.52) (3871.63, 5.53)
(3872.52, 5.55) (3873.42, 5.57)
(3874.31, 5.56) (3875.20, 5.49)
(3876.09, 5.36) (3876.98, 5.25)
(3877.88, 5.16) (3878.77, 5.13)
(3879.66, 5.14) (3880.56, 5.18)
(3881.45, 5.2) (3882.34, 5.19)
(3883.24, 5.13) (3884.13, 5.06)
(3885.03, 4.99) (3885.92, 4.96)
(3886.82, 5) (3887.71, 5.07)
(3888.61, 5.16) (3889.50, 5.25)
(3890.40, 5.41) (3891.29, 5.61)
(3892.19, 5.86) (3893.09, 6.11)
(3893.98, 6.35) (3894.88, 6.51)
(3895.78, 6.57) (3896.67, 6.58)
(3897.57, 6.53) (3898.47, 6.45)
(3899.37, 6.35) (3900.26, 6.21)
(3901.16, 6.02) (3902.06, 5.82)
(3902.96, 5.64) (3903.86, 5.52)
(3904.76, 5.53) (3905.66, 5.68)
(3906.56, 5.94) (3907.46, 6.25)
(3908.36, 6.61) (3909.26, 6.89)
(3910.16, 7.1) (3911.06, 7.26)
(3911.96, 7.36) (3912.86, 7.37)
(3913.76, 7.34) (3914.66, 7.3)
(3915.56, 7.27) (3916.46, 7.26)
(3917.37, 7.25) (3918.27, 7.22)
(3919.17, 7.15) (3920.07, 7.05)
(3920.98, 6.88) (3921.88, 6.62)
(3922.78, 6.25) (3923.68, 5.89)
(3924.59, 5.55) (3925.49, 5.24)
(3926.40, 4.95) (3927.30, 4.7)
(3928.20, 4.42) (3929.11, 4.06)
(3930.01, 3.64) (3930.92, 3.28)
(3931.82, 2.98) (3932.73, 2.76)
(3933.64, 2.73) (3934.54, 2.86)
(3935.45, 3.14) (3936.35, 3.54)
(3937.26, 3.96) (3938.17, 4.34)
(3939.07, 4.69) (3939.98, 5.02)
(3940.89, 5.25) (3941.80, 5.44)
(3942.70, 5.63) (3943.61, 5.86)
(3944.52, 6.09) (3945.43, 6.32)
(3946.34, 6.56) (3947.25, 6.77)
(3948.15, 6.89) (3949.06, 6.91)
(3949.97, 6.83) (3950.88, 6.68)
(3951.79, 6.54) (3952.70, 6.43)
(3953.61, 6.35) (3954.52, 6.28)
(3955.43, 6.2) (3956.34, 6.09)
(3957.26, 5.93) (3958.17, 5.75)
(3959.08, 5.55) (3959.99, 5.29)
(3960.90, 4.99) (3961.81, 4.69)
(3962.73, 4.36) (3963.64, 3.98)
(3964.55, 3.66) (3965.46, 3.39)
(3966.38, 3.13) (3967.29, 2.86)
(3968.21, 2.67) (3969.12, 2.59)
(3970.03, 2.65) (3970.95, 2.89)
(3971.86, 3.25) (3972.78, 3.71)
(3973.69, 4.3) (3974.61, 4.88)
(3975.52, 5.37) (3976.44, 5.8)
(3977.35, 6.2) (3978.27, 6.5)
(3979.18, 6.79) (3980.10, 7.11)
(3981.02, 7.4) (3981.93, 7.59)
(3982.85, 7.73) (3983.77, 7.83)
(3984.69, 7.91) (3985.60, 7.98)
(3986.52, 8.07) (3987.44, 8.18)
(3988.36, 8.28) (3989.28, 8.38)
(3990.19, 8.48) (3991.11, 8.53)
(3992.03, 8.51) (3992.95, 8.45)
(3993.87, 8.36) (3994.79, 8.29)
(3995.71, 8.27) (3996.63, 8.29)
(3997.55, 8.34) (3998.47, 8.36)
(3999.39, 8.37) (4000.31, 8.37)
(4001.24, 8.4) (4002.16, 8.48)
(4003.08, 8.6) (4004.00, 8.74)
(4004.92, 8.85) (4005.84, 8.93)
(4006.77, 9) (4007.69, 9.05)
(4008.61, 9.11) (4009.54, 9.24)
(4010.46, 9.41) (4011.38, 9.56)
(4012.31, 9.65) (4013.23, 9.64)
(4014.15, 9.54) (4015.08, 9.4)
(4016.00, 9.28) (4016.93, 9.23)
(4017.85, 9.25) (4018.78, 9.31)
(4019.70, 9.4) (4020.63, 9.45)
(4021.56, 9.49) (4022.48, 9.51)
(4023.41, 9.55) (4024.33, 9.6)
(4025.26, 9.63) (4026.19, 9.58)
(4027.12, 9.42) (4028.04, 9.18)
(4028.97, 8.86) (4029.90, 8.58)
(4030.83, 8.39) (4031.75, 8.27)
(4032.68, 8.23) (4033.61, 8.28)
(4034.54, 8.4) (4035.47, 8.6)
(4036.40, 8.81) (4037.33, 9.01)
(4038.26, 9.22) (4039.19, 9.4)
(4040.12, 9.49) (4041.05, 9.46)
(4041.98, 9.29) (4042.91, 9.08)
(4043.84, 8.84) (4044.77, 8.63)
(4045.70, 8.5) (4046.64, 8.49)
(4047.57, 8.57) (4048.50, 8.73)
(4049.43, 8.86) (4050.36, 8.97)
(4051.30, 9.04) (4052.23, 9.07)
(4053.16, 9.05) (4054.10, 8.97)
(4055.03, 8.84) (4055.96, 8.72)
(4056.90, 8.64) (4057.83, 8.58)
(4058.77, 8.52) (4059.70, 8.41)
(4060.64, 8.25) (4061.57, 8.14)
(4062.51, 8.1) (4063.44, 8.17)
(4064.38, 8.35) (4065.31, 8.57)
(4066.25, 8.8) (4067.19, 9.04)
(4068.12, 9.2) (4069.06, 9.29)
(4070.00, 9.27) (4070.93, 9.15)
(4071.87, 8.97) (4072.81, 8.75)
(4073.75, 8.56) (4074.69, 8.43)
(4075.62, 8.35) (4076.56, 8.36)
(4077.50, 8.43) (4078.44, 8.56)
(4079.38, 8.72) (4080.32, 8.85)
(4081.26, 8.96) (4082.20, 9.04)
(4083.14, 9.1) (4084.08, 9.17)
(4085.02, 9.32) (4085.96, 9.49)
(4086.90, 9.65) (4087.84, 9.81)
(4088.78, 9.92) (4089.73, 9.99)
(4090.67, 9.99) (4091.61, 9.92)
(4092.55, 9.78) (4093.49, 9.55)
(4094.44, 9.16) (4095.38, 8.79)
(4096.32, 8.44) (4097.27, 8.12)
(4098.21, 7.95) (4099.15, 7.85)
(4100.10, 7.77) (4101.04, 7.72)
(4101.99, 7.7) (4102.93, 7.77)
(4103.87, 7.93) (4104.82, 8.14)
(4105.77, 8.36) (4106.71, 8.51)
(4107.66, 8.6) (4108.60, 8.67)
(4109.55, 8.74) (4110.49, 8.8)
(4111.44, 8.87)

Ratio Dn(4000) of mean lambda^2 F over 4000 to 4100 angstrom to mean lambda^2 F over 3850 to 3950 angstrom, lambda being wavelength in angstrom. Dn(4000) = 1.72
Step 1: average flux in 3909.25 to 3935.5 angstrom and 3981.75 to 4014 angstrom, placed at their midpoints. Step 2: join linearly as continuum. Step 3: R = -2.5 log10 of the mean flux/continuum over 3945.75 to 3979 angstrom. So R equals 0.36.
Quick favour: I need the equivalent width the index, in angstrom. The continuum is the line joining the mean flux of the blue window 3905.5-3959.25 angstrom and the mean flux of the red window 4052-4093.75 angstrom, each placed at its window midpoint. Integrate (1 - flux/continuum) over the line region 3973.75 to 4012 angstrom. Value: -4.6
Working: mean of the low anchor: 5.77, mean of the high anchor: 8.95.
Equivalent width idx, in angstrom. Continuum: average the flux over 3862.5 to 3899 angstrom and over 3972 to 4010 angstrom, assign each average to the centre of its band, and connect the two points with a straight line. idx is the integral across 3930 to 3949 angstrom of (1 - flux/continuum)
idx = 5.69 angstrom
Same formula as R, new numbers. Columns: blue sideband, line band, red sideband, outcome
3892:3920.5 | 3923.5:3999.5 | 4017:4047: 0.33 mag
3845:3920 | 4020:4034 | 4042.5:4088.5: -0.11 mag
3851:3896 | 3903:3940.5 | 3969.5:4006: 0.12 mag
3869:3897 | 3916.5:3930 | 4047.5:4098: 0.05 mag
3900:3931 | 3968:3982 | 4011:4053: 0.48 mag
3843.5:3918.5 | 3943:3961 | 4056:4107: 0.10 mag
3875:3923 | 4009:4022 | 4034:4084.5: -0.17 mag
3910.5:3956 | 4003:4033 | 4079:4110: -0.24 mag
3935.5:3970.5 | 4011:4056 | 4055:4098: -0.20 mag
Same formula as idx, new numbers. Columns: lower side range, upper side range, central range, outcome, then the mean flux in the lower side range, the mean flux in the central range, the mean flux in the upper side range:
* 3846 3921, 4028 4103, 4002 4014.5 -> -2.0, 5.84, 9.15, 8.81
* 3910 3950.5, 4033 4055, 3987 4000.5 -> -1.7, 5.61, 8.37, 8.9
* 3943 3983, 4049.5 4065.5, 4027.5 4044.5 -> -2.1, 5.39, 8.86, 8.62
